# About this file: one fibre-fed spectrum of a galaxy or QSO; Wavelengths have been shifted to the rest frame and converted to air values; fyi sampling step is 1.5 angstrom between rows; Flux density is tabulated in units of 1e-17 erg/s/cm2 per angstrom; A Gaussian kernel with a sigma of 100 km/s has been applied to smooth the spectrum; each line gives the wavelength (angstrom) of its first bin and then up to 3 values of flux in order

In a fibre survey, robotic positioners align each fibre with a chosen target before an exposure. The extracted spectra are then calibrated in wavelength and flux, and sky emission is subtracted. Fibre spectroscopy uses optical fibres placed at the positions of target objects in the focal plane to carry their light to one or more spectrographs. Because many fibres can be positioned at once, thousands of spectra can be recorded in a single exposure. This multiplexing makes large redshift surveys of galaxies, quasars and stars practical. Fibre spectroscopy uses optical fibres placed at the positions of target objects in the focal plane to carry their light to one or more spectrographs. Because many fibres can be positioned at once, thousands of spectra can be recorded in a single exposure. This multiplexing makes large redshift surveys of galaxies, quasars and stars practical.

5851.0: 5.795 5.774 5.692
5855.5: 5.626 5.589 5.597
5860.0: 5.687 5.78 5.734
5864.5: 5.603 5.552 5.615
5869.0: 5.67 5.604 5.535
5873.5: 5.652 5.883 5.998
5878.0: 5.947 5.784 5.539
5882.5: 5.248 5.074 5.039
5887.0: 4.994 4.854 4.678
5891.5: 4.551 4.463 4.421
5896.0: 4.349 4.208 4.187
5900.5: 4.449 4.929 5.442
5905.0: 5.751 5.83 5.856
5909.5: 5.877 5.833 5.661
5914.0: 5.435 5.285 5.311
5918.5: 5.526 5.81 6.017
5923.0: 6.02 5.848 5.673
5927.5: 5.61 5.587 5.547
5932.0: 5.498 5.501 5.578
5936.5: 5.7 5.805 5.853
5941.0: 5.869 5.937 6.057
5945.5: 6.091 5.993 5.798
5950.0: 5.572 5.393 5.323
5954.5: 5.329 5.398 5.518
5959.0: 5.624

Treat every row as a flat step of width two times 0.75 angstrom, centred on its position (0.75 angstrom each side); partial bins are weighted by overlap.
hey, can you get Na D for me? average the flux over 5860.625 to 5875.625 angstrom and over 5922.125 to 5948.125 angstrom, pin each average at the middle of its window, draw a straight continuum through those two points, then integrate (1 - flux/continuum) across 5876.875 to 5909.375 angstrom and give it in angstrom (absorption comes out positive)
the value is 3.69 angstrom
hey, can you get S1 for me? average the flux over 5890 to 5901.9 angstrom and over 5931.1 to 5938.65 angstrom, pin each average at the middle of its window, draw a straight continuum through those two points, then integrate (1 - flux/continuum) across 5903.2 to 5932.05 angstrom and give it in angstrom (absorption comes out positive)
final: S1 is -3.4 angstrom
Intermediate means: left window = 4.42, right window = 5.61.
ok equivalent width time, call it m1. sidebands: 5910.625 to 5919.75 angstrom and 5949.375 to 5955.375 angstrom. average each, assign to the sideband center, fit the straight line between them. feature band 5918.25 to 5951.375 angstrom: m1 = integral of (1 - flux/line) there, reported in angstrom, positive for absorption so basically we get -1.89 angstrom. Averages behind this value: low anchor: 5.51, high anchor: 5.4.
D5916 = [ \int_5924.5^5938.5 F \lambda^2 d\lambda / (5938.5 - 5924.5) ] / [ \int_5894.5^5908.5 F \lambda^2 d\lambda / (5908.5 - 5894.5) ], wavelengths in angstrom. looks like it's 1.1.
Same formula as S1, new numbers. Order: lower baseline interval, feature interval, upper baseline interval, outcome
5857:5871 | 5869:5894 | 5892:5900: -1.9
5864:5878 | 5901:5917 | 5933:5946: 0.6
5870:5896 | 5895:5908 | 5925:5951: 1.1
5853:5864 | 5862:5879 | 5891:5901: -1.5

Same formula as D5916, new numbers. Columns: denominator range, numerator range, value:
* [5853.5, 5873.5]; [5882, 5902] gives 0.83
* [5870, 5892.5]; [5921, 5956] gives 1.09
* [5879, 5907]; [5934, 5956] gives 1.18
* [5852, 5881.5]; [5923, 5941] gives 1.02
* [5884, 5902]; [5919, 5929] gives 1.28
